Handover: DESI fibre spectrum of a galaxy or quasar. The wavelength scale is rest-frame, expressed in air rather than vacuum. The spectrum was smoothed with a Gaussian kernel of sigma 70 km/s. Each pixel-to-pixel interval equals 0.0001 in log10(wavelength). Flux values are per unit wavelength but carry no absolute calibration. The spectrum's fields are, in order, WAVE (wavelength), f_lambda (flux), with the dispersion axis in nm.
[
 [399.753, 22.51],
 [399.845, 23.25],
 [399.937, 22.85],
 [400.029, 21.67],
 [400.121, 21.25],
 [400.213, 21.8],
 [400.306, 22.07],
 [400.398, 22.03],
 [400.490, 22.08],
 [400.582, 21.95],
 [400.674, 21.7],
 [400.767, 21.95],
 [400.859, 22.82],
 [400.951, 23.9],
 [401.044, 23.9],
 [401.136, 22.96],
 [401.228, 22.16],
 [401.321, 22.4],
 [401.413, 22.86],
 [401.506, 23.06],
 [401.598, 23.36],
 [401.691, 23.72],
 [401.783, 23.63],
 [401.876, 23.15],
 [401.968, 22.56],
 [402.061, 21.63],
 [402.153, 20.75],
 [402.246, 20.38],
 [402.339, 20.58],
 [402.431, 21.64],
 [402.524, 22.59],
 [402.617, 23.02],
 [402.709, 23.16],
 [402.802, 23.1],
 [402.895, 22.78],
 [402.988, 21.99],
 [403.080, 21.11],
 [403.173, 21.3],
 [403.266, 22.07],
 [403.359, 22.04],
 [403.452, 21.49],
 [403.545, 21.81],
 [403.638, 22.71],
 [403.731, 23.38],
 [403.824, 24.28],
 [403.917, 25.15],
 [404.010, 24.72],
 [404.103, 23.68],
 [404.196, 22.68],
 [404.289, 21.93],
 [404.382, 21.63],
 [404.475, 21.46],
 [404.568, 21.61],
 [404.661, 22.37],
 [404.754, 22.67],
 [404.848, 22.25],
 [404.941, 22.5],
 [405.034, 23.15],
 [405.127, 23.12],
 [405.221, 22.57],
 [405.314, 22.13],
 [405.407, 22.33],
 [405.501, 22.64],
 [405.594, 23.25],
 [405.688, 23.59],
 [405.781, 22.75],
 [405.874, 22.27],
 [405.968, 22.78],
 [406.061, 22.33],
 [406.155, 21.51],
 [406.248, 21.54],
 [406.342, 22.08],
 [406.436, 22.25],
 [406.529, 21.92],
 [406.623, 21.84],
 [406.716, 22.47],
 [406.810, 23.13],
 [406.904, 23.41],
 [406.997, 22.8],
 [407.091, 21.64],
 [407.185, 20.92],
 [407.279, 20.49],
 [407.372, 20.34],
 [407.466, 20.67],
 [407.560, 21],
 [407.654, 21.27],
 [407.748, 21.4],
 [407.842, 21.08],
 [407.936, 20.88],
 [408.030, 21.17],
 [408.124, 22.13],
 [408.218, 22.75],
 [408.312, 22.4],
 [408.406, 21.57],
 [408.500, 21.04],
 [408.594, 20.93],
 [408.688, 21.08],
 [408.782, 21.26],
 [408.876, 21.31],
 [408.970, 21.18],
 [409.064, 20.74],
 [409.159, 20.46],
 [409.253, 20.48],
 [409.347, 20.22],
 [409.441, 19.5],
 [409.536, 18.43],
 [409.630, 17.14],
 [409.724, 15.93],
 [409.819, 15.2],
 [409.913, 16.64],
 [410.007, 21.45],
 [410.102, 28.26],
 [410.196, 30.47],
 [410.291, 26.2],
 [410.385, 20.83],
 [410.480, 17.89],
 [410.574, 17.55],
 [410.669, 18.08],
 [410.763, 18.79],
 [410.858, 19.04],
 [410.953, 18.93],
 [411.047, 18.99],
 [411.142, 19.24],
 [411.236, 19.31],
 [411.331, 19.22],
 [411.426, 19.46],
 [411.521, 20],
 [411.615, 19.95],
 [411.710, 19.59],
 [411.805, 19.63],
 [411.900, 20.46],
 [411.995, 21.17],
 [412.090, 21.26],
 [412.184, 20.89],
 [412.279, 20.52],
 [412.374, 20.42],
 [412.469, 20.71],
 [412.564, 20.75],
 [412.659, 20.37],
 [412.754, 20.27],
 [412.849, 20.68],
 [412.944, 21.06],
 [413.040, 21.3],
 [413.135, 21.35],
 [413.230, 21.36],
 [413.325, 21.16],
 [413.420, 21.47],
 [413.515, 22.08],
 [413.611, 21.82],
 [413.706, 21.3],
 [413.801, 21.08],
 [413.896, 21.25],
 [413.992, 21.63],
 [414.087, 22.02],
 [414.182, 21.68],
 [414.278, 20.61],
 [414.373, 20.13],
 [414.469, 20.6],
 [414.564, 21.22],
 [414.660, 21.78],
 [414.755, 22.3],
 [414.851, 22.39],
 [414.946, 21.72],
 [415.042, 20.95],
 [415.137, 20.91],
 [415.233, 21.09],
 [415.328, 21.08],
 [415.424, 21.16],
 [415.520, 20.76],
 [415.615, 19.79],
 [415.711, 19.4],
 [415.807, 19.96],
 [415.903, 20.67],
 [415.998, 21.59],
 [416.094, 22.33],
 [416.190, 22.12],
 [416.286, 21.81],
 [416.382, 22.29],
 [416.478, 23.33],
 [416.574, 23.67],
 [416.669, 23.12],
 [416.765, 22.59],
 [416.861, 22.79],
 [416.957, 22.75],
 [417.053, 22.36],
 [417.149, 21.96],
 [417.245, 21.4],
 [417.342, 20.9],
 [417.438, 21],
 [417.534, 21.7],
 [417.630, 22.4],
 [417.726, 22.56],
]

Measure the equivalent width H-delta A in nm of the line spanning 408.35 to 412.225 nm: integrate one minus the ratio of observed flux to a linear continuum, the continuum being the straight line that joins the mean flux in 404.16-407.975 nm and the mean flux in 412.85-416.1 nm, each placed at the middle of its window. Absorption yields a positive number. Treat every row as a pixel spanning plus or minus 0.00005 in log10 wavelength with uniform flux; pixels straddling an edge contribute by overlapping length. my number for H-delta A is 0.247 nm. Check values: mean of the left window 22.1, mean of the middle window 20.2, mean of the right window 21.2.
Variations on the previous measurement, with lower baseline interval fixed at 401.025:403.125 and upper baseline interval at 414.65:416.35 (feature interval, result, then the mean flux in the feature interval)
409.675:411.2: 0.10 nm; 20.2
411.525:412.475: 0.05 nm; 20.4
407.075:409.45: 0.09 nm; 21.1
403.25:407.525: -0.05 nm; 22.4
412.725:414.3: 0.01 nm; 21.3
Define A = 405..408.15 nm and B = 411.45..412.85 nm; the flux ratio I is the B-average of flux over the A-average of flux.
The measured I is 0.93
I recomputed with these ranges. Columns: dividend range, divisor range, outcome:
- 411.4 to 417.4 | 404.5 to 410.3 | 0.98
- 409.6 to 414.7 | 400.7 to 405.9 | 0.91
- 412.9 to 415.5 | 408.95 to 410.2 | 1.06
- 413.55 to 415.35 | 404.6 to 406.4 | 0.95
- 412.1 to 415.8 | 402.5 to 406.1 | 0.93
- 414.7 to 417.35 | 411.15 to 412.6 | 1.07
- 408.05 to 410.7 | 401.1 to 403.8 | 0.93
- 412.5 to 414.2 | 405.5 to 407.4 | 0.96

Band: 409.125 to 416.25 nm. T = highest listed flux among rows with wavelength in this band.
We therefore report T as 30.47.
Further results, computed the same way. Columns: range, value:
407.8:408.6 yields 22.75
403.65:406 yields 25.15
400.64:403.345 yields 23.9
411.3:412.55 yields 21.26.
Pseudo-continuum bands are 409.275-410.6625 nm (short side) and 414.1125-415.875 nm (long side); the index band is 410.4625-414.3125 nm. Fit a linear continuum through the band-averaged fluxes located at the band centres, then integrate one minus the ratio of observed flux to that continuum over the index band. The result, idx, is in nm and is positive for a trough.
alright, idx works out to 0.053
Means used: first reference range 20.3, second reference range 21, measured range 20.4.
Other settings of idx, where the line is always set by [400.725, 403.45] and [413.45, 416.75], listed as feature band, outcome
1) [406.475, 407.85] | 0.025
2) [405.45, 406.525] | -0.014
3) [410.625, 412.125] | 0.151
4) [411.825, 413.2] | 0.056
